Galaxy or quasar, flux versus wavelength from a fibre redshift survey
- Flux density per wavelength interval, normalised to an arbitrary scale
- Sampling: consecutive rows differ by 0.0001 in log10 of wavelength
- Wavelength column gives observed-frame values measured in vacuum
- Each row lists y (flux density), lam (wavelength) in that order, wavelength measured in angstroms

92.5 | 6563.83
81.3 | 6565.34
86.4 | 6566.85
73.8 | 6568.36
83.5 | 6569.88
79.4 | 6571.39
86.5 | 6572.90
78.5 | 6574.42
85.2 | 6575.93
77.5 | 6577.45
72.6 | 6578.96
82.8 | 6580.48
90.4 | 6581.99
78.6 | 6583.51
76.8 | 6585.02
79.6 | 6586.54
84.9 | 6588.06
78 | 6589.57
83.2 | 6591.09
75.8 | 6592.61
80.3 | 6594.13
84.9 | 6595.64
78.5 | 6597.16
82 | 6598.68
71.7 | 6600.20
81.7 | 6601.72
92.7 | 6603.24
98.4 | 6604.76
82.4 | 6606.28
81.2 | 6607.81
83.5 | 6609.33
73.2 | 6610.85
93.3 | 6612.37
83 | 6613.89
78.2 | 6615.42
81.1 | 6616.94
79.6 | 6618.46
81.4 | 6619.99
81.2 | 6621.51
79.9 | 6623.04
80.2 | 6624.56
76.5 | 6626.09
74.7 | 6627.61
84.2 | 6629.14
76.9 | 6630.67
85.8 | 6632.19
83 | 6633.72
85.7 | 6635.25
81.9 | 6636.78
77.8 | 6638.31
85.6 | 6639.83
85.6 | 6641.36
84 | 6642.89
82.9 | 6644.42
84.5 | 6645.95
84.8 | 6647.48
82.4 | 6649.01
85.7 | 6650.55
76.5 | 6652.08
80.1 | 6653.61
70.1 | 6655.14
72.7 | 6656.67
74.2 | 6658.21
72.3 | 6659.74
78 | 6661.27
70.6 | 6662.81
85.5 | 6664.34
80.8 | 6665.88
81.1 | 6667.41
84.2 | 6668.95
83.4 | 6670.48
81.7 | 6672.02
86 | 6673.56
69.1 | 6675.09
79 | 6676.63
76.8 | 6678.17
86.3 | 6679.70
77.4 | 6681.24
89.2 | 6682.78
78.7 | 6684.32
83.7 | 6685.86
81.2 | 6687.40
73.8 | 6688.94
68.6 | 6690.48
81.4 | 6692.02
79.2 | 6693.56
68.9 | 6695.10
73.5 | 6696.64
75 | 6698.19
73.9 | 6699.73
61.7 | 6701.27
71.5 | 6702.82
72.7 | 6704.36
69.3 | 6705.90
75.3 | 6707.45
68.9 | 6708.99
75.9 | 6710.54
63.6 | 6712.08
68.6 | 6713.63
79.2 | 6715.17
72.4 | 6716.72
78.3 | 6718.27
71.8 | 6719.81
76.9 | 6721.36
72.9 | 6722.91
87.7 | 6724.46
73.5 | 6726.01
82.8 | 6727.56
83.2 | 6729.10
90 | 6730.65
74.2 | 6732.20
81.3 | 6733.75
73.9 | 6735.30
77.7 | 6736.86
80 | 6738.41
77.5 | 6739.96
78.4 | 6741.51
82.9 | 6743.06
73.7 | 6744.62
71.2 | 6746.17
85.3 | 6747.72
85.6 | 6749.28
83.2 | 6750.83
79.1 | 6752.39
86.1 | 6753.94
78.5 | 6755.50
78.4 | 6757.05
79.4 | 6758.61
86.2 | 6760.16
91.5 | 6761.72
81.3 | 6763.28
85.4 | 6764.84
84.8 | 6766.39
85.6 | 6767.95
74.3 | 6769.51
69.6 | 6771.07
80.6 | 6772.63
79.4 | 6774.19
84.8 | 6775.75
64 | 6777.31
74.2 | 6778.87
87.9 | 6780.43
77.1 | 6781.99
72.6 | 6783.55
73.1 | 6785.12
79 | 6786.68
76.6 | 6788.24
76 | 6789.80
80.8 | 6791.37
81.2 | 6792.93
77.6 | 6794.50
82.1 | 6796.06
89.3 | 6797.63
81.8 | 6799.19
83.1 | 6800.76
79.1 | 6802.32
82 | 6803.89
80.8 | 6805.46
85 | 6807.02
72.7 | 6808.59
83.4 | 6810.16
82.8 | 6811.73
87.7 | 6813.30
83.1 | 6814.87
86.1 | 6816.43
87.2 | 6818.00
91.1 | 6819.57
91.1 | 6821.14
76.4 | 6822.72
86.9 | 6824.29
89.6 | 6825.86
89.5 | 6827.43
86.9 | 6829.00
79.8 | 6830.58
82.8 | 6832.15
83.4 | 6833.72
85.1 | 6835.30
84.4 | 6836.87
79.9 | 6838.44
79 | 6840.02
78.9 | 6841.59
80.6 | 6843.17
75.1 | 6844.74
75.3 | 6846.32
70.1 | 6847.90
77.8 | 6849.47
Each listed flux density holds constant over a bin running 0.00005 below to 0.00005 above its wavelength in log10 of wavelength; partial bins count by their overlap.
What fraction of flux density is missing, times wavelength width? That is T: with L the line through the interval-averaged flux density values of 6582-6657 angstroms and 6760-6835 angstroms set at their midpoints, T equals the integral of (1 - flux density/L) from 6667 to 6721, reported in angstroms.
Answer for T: 3.7 angstroms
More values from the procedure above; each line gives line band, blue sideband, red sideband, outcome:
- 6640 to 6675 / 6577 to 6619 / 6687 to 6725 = -1.4 angstroms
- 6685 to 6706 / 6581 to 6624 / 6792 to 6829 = 2.2 angstroms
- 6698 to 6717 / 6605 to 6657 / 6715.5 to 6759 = 2.0 angstroms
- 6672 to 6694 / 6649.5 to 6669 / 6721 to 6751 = -0.3 angstroms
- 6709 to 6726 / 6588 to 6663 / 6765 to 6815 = 1.2 angstroms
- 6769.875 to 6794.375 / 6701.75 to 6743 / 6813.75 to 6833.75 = 1.4 angstroms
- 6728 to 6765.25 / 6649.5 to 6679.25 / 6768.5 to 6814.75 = -0.9 angstroms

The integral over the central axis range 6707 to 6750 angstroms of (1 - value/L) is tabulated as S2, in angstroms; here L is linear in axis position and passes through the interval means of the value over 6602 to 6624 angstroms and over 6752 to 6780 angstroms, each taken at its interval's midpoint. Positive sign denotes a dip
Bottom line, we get 2.0 angstroms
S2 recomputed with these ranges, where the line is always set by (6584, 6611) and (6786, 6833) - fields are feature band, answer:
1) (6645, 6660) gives 0.6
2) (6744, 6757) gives 0.4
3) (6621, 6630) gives 0.3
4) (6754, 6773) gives 0.3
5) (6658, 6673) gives 0.5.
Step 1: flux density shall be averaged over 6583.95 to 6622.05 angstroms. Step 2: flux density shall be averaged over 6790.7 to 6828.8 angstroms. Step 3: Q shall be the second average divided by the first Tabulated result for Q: 1.0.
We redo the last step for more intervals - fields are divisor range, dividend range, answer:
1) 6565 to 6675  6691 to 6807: 0.96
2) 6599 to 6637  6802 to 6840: 1.02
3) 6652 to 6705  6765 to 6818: 1.04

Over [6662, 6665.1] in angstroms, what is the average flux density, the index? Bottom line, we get 78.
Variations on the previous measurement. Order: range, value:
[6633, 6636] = 84.3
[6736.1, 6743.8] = 79.4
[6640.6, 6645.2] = 84.2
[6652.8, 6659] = 74.3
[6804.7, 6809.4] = 79.6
